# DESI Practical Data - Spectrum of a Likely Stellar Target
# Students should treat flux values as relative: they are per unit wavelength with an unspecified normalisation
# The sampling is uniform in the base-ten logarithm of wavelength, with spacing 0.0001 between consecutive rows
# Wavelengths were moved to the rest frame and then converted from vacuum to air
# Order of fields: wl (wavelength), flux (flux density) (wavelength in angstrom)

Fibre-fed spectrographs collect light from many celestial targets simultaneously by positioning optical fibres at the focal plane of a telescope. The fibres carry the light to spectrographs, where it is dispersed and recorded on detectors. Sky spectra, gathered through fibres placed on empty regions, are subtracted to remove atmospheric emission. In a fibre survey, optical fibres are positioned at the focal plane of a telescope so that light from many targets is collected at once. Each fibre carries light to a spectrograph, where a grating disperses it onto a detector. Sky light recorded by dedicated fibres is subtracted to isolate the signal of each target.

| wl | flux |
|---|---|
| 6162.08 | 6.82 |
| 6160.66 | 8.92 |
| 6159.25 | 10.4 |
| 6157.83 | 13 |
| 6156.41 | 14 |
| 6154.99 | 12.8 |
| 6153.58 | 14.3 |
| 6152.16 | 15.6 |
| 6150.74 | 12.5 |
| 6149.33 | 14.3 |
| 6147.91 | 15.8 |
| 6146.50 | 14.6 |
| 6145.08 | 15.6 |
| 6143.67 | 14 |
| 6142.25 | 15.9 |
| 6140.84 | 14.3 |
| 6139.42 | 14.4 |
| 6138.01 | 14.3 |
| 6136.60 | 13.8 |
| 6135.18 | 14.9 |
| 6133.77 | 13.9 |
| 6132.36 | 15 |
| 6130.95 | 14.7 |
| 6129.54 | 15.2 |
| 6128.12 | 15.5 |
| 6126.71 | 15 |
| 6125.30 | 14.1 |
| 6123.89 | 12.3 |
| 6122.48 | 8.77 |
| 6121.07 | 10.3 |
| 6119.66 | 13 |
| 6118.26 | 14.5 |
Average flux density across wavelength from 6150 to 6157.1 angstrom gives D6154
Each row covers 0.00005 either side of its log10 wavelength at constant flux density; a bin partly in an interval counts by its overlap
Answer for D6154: 13.8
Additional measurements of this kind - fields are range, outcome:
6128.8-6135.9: 14.7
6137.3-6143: 14.7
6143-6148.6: 15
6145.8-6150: 14.9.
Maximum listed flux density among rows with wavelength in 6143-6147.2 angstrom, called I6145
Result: 15.6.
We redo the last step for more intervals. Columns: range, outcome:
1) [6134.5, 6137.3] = 14.9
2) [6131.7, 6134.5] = 15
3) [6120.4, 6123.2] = 10.3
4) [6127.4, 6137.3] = 15.5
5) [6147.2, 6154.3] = 15.8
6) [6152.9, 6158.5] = 14.3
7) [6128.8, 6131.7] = 15.2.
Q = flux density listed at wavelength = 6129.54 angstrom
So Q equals 15.2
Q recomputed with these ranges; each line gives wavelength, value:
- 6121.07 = 10.3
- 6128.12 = 15.5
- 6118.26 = 14.5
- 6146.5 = 14.6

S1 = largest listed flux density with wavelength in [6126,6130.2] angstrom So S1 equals 15.5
